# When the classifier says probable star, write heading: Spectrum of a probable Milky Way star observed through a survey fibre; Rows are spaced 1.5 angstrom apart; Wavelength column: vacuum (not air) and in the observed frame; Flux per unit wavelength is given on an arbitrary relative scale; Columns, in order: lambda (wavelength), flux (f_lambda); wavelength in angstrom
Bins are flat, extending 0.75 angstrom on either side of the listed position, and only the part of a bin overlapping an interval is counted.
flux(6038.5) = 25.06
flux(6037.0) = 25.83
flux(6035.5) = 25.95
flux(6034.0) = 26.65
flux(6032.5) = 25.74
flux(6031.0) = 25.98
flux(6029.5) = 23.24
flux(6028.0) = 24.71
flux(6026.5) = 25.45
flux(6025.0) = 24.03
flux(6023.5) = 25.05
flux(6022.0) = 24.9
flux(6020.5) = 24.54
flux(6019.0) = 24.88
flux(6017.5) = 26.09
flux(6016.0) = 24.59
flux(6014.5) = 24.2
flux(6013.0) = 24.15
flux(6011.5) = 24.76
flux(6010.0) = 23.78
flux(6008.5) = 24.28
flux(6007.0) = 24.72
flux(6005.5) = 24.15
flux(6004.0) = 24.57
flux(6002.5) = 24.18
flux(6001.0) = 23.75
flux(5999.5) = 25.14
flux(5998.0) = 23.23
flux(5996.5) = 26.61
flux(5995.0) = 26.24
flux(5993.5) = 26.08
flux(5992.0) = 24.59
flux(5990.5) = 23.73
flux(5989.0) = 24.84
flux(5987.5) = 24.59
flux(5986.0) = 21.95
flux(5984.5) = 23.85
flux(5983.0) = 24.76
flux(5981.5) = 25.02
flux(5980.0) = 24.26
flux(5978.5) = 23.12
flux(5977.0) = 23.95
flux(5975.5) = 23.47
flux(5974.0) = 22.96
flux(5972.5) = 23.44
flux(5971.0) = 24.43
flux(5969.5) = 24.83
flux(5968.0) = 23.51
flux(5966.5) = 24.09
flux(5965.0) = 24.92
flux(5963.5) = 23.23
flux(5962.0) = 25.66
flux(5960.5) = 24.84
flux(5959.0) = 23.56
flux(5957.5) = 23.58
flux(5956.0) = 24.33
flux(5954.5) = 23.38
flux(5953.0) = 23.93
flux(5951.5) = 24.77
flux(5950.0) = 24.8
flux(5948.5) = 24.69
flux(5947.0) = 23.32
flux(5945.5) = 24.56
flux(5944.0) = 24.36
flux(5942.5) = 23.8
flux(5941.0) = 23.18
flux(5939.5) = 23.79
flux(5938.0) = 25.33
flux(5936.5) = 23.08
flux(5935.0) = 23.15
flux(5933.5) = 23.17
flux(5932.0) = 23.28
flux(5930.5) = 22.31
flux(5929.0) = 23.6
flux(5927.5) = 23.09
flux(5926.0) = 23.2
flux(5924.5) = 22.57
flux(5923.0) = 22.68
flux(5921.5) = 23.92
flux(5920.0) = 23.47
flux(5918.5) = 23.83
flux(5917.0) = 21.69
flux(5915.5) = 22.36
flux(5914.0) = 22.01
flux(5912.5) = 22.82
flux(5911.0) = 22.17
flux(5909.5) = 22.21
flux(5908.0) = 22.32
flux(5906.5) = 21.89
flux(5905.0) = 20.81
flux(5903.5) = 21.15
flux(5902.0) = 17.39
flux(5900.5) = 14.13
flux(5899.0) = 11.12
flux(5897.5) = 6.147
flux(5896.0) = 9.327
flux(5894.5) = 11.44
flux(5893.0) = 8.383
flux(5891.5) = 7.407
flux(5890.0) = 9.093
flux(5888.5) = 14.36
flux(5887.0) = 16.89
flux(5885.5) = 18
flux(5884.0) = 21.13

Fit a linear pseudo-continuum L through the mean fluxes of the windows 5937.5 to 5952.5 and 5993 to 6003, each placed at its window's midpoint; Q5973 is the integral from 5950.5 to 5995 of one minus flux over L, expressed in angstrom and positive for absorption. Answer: 0.87 angstrom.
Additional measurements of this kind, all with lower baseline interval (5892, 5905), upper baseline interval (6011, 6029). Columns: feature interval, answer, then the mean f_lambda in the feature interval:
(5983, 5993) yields -1.1 angstrom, 24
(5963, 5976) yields -2.7 angstrom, 23.9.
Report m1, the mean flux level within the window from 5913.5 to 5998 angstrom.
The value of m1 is 23.9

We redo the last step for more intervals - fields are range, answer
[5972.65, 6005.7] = 24.3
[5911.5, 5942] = 23.1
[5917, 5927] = 23.2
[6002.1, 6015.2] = 24.3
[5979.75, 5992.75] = 24.2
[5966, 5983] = 24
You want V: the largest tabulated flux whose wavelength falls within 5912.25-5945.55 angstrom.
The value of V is 25.33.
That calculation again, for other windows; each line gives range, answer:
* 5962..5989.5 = 25.66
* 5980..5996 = 26.24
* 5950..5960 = 24.8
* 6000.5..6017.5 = 26.09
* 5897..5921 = 23.83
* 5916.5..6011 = 26.61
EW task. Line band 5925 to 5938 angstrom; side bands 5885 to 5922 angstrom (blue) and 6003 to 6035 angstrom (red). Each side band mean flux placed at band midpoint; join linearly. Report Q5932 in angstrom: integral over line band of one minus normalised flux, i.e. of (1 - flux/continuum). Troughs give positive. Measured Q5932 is -2.8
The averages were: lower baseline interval 17.3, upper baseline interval 24.8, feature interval 23.2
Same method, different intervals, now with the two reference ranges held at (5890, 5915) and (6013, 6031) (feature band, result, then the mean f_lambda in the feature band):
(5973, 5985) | -1.3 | 23.9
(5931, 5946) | -4.0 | 23.7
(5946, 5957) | -2.5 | 24.2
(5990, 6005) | -1.2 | 24.8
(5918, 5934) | -4.8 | 23.2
